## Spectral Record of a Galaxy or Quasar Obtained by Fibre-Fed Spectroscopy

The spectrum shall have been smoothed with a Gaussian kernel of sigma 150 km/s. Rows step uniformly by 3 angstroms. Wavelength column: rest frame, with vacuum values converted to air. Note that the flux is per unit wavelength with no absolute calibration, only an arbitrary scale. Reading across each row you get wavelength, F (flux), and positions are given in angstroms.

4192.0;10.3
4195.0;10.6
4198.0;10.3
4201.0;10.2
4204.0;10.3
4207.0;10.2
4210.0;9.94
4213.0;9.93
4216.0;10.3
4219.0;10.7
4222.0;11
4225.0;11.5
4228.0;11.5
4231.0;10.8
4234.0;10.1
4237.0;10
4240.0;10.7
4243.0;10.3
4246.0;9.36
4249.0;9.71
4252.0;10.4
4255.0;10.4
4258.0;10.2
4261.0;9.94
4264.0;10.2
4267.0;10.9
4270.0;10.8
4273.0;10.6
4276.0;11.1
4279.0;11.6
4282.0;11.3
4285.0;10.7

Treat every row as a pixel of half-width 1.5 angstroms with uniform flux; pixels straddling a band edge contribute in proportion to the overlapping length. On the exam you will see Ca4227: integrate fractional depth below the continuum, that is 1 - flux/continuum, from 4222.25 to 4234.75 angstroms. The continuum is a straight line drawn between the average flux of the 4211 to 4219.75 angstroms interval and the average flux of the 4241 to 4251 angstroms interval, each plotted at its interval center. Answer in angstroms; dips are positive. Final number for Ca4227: -1.2 angstroms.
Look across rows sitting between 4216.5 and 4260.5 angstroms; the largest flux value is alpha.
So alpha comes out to 11.5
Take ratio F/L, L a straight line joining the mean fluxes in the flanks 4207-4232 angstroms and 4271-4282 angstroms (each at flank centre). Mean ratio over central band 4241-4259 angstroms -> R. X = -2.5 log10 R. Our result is 0.09 mag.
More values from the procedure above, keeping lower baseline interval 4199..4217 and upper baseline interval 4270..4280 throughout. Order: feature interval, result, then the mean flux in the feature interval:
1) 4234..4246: 0.040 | 10.2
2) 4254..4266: 0.065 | 10.2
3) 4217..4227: -0.073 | 11.1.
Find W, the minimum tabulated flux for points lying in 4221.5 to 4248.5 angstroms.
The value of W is 9.36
